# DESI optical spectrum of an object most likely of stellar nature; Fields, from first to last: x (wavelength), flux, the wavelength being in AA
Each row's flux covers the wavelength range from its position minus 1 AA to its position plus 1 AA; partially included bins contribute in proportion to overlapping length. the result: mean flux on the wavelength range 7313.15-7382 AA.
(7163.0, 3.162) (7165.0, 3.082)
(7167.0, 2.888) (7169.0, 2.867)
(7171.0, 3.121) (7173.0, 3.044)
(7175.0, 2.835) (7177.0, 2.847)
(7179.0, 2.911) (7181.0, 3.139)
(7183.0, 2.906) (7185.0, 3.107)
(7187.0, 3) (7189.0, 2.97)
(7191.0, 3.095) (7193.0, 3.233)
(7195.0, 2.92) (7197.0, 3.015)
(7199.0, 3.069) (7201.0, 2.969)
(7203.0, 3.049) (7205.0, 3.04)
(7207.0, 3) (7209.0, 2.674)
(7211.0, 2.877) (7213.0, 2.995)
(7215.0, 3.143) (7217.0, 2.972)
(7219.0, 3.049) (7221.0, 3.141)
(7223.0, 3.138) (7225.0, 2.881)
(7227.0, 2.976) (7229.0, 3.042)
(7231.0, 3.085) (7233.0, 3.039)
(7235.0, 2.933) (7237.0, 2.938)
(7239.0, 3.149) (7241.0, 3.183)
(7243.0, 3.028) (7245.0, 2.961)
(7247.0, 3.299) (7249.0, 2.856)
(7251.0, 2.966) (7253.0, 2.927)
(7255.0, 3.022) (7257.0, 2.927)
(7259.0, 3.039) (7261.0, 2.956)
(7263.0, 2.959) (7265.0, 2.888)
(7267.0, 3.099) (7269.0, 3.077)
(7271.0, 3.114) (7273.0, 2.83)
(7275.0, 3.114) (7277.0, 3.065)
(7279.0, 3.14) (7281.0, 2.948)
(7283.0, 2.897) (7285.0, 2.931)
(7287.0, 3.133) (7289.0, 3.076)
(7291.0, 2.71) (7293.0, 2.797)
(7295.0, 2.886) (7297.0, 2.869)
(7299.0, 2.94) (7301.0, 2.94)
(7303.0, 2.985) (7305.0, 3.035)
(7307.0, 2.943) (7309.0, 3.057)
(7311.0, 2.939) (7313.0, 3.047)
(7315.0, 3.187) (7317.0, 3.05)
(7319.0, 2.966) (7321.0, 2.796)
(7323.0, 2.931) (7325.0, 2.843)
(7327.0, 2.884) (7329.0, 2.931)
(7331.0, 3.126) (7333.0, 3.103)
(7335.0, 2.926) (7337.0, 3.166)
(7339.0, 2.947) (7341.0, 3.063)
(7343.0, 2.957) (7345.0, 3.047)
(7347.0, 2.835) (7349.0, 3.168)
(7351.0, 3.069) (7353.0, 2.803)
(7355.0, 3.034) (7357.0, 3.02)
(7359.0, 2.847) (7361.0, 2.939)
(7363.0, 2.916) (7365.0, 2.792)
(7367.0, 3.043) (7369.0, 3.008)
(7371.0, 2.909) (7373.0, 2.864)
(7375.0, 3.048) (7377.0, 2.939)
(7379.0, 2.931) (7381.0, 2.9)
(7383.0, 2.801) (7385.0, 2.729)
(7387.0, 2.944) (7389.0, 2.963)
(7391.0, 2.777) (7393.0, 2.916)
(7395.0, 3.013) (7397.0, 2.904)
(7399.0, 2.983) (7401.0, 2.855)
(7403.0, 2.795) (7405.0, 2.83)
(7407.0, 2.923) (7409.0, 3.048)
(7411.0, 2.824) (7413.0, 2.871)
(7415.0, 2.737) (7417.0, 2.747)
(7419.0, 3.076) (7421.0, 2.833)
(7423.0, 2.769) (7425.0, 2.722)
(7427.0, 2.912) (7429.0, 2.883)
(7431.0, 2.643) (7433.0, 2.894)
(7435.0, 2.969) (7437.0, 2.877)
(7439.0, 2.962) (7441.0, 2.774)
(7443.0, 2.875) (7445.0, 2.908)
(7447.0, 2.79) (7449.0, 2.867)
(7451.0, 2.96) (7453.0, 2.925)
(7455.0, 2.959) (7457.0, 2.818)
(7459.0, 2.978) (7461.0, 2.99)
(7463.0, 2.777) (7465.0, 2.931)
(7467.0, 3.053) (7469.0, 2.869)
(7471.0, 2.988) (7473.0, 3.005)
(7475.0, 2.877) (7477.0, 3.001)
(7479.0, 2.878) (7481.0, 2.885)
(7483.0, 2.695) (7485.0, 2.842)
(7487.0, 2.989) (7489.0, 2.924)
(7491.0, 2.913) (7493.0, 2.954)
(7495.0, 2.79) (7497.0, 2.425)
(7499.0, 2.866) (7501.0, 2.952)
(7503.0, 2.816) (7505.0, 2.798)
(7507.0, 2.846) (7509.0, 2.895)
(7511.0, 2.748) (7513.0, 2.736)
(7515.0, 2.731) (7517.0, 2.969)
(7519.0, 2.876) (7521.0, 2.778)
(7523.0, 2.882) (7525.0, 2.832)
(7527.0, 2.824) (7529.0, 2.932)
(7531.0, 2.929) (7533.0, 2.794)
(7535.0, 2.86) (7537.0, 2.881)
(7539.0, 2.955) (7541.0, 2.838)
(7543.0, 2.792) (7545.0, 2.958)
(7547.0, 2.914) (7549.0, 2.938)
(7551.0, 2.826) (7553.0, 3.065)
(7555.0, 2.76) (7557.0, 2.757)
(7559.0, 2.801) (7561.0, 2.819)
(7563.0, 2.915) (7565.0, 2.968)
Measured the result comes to 2.97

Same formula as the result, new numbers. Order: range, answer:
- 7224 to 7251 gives 3.03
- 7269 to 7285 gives 3.01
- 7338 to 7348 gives 2.97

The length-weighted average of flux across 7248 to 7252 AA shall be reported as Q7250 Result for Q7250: 2.91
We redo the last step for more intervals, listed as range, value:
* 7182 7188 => 3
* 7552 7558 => 2.86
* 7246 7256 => 3.01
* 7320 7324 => 2.86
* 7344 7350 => 3.02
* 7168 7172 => 2.99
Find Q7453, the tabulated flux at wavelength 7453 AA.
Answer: 2.925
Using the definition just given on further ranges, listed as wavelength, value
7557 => 2.757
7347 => 2.835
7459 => 2.978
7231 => 3.085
